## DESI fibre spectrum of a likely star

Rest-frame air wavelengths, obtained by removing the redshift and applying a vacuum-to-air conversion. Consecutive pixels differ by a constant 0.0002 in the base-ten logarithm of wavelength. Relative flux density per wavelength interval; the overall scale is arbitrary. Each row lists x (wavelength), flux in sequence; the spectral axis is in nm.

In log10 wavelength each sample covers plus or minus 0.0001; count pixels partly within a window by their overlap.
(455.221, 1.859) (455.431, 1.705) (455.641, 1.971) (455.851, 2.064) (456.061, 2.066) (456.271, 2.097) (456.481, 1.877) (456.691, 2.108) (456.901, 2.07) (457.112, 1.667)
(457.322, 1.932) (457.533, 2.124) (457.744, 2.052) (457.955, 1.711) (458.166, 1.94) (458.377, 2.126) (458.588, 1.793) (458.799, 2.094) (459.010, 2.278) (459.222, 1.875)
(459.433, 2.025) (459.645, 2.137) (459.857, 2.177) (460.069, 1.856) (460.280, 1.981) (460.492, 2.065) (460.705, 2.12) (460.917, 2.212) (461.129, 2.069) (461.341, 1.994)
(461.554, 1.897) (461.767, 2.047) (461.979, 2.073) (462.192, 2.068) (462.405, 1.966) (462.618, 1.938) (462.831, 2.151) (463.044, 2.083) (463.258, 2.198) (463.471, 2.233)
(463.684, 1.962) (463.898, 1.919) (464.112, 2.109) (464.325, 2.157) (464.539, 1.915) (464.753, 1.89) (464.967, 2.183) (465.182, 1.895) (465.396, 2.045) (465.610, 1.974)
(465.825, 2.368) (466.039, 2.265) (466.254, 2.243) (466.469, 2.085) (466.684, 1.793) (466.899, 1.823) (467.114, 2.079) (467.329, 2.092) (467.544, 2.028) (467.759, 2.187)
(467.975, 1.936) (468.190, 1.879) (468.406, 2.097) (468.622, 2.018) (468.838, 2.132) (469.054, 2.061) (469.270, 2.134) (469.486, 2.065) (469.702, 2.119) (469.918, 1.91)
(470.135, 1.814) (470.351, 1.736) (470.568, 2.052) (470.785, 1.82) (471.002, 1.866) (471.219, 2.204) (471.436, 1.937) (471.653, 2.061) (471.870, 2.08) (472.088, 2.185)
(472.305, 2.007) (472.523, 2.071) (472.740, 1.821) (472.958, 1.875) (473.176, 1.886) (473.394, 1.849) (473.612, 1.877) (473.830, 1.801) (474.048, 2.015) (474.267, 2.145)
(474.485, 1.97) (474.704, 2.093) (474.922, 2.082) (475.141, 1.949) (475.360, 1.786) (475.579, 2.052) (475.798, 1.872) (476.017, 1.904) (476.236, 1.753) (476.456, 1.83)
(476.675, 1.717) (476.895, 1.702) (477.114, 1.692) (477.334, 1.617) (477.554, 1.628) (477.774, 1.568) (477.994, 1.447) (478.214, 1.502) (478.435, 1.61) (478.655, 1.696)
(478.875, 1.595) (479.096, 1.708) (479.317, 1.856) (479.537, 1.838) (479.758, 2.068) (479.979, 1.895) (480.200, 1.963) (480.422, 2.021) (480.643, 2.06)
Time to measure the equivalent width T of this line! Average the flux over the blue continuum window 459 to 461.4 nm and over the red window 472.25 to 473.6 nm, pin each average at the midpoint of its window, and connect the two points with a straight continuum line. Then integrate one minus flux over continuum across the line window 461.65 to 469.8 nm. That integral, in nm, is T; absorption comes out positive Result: -0.26 nm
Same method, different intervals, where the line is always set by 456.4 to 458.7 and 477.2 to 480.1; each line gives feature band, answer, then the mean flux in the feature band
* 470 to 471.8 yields -0.152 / 1.94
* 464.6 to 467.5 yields -0.327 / 2.05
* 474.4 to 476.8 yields -0.243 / 1.91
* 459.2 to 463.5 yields -0.350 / 2.06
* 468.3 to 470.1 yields -0.247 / 2.06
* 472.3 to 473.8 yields -0.117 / 1.9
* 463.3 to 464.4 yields -0.123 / 2.08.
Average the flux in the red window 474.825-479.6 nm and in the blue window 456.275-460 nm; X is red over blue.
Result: 0.9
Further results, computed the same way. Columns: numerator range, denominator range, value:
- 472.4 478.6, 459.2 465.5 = 0.89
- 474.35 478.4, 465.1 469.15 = 0.87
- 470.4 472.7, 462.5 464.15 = 0.97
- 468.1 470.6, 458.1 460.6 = 0.99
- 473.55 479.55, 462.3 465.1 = 0.87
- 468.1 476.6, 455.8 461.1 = 0.98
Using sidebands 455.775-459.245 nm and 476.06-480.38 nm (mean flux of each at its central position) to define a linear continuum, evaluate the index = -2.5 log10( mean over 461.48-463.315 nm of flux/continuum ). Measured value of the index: -0.06 mag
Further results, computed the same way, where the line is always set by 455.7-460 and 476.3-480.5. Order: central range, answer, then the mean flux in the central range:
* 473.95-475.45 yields -0.129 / 2.01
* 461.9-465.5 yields -0.063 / 2.05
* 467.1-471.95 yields -0.090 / 2.01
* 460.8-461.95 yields -0.047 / 2.05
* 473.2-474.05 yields -0.044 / 1.87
